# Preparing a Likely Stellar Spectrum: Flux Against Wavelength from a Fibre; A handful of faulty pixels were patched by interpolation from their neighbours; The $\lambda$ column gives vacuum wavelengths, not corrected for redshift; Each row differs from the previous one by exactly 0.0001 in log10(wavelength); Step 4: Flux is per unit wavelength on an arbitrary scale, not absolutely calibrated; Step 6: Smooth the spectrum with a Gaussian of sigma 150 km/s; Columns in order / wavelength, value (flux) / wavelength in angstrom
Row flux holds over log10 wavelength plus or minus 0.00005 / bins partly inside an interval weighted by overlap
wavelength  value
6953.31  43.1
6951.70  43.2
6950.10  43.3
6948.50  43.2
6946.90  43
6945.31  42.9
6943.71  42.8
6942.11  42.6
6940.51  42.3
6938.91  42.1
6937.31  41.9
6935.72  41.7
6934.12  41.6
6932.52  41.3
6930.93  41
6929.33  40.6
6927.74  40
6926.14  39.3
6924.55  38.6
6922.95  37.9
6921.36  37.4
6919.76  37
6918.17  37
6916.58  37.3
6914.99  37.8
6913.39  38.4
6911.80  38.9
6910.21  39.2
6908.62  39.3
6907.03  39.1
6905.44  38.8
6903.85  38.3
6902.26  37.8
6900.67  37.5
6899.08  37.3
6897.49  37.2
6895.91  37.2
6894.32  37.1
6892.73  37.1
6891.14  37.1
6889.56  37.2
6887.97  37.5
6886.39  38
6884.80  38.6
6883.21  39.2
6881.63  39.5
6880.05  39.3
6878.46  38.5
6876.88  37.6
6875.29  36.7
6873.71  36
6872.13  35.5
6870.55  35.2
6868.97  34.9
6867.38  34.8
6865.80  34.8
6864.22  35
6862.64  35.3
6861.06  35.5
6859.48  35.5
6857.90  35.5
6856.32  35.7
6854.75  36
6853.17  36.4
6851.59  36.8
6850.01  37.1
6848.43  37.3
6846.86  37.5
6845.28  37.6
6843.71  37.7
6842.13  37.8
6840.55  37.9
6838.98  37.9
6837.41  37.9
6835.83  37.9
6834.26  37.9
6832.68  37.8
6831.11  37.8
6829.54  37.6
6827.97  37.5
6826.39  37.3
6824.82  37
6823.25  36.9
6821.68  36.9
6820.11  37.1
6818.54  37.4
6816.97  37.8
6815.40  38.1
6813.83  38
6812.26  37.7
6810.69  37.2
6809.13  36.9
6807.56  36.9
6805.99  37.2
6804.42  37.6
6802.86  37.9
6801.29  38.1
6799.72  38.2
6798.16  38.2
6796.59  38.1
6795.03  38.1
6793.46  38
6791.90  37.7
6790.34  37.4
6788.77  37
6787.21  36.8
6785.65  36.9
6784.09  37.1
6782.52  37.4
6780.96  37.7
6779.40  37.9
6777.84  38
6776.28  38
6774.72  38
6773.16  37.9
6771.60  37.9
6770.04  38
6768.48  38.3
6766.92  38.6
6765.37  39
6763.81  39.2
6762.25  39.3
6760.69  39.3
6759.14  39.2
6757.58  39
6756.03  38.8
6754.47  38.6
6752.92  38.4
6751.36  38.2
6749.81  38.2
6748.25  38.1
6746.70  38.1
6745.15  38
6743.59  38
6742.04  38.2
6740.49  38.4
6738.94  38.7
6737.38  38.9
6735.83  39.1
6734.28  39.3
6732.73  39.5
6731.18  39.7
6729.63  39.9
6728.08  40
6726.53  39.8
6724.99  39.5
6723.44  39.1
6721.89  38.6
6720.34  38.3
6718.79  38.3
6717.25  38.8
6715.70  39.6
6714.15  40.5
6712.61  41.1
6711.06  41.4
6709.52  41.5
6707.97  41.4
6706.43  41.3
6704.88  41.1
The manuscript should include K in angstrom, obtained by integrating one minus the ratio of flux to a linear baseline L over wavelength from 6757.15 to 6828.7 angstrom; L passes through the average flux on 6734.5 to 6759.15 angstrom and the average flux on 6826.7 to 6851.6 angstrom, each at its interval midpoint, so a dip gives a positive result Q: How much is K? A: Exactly 0.5 angstrom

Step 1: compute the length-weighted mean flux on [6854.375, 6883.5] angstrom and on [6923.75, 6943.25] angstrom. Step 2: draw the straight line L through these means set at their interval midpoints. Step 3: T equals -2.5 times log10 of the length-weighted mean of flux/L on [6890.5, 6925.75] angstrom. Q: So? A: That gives 0.037 mag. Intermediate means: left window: 36.3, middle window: 37.9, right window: 41.1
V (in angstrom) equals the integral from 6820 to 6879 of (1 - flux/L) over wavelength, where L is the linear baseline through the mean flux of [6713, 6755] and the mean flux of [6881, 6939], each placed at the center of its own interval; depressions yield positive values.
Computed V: 3.1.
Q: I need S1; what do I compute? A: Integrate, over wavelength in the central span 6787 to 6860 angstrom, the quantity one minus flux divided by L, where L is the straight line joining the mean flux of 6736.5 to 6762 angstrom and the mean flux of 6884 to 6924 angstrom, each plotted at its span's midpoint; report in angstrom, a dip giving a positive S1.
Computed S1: 1.5 angstrom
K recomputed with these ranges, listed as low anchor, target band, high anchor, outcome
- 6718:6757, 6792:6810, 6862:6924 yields 0.23 angstrom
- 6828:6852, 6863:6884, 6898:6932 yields 0.76 angstrom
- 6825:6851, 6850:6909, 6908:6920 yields 1.46 angstrom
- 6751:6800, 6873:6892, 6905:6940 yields 0.54 angstrom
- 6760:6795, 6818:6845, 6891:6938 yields 0.50 angstrom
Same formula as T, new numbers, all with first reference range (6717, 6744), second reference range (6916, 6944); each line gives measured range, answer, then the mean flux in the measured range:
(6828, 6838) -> 0.05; 37.8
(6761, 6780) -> 0.02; 38.4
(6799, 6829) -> 0.06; 37.4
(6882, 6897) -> 0.06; 37.7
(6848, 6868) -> 0.11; 35.8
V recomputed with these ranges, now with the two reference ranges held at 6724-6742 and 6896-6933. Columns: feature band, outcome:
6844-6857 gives 0.66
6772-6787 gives 0.57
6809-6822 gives 0.48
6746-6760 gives 0.25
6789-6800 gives 0.32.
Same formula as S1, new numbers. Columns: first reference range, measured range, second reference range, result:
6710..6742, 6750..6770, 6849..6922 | 0.1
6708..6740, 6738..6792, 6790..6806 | 0.7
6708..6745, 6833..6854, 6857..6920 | 0.2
